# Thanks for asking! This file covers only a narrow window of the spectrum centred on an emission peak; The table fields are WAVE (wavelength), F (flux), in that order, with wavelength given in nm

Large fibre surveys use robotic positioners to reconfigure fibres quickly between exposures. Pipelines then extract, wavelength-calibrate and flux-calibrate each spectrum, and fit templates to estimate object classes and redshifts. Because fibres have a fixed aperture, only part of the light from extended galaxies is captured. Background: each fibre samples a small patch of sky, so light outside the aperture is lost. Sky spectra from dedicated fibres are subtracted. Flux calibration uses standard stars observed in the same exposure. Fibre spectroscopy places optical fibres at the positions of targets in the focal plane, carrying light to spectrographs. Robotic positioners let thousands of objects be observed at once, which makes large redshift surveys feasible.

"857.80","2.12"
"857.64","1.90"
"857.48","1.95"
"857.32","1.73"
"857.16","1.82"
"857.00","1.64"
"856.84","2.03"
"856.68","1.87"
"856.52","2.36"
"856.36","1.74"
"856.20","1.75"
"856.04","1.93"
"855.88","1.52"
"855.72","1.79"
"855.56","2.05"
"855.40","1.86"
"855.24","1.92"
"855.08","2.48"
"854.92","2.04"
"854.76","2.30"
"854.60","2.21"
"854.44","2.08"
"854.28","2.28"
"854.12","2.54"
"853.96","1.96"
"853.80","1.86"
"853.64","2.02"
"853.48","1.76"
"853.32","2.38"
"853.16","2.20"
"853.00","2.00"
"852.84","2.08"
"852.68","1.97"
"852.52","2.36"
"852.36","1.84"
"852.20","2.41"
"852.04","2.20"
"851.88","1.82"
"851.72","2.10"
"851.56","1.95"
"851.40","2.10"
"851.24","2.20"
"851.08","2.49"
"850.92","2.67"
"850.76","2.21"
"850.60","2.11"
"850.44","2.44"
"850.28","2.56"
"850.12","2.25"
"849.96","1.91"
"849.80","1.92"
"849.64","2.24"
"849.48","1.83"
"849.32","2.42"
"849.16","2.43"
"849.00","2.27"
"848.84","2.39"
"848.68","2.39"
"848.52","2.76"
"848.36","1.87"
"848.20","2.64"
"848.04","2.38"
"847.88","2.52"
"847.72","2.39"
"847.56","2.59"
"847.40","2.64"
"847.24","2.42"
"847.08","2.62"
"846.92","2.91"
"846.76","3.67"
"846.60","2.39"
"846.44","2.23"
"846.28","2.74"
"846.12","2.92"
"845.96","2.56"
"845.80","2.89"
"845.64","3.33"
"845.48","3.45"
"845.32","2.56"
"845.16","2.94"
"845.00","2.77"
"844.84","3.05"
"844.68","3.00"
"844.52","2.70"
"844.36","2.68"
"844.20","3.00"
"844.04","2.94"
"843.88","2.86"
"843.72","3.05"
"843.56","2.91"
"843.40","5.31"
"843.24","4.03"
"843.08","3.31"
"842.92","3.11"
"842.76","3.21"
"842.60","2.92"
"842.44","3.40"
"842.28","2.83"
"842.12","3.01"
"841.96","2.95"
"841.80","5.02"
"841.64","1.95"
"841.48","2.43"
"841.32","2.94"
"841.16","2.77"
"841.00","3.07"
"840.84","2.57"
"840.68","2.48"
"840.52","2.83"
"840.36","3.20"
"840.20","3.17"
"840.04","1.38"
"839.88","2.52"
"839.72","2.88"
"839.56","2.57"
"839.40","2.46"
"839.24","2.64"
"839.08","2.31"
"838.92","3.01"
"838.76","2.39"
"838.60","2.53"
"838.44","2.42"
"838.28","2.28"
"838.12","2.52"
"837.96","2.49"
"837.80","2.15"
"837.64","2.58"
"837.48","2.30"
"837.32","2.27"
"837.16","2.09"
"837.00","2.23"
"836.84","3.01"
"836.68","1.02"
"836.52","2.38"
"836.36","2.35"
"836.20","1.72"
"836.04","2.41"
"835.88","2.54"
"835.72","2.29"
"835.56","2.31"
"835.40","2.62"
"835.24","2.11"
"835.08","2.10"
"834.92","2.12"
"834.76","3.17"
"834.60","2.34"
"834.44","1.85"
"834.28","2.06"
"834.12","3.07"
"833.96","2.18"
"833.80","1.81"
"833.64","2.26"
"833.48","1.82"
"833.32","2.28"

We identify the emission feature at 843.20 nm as Mg II 2798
